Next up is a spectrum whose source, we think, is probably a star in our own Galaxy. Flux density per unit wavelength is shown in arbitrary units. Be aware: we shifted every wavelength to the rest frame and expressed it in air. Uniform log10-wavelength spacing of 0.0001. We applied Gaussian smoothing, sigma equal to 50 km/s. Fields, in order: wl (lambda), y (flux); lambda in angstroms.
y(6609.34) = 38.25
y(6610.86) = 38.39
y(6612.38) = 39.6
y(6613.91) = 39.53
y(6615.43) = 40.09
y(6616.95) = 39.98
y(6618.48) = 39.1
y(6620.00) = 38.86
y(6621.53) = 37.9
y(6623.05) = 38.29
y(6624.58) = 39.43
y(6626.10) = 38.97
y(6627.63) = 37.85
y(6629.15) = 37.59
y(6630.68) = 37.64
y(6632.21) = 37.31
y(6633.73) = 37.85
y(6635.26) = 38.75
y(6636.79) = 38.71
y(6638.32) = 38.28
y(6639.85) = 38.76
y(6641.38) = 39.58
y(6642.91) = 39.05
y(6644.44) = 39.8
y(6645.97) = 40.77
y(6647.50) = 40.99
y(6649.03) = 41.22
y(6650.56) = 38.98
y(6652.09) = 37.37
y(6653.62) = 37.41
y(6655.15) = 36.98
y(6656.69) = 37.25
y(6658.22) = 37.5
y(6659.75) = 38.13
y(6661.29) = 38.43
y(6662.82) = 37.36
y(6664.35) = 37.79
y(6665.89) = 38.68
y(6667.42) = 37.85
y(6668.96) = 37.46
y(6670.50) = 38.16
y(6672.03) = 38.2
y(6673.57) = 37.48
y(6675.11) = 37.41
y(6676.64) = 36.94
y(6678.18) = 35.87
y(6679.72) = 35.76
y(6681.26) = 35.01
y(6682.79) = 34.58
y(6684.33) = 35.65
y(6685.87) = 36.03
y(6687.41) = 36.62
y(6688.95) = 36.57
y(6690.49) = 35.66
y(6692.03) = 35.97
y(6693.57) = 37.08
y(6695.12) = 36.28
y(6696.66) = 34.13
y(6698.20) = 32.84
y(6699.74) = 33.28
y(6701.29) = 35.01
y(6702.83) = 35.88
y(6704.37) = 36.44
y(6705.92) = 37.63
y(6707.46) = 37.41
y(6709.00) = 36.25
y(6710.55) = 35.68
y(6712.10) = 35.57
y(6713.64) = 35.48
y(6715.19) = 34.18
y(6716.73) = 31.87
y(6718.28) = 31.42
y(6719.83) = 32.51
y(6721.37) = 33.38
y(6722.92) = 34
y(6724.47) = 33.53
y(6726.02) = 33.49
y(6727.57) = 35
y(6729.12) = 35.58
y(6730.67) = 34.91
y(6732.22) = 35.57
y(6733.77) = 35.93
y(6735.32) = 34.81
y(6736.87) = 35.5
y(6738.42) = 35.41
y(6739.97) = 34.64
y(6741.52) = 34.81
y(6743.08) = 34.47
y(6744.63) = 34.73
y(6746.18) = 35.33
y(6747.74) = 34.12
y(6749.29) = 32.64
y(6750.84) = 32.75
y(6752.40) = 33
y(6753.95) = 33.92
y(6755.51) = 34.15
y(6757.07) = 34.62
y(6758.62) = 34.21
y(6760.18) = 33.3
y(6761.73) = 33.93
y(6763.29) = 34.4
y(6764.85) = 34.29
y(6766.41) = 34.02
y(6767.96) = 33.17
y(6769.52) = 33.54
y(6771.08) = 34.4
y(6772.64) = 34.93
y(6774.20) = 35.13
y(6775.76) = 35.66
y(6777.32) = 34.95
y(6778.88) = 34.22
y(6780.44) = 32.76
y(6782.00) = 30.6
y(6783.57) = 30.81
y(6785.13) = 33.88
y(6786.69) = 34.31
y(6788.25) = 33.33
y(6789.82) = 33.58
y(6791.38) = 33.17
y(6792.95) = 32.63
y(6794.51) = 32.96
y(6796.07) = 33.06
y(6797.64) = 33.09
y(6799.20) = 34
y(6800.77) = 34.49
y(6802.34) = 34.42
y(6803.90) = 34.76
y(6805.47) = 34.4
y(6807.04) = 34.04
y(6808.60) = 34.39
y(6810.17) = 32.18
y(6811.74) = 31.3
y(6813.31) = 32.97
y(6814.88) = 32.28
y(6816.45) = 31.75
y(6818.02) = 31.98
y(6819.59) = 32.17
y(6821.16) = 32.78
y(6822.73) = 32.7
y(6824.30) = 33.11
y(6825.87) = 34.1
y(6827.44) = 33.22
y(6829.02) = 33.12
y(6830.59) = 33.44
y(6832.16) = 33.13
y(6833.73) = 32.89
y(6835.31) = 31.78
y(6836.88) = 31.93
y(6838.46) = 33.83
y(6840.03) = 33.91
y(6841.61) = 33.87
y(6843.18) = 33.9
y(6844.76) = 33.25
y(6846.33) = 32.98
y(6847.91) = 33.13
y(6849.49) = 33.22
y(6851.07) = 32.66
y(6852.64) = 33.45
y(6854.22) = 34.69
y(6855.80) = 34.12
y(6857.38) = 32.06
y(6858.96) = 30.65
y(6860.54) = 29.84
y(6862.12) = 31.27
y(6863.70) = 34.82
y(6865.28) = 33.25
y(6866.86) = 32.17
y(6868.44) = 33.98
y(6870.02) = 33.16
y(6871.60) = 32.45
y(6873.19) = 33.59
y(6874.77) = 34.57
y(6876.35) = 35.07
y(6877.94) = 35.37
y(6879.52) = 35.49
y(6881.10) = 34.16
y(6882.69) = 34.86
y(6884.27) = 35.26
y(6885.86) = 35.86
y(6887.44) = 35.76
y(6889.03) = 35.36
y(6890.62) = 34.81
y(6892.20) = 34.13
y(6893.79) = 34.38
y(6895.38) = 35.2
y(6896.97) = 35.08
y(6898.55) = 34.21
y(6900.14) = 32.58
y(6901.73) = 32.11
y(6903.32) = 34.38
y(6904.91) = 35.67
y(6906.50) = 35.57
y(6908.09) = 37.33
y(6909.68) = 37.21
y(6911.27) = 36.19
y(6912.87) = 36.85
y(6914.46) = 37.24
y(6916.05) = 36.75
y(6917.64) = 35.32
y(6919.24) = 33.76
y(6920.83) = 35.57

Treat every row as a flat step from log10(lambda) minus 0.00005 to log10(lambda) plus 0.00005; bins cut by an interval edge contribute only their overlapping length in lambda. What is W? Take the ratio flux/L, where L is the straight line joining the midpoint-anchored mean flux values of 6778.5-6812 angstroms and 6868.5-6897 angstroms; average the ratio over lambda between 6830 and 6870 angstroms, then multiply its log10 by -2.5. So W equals 0.038 mag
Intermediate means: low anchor 33.3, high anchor 34.7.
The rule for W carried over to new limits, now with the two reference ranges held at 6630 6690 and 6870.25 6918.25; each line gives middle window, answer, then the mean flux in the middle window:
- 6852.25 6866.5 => 0.09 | 32.6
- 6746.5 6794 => 0.09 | 33.7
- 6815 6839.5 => 0.10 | 32.8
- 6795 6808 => 0.07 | 34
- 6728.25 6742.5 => 0.05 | 35.2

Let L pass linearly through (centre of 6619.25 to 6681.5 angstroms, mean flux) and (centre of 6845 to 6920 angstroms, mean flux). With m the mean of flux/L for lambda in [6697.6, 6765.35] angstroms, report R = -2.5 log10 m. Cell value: 0.070 mag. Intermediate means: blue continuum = 38.2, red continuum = 34.3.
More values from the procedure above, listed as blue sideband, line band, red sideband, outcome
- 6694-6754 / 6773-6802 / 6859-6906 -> 0.028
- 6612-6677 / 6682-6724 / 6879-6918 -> 0.080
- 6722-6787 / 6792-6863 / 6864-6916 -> 0.048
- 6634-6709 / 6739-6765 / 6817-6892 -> 0.047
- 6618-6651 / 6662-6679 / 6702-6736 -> -0.011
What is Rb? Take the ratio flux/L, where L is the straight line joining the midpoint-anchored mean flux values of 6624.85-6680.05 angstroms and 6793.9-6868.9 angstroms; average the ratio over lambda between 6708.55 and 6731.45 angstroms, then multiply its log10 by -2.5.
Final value 0.07 mag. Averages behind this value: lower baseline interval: 38.2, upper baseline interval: 33.1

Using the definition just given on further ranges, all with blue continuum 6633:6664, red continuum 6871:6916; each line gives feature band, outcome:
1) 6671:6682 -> 0.04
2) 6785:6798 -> 0.10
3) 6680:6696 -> 0.06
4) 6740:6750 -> 0.09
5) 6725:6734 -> 0.07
